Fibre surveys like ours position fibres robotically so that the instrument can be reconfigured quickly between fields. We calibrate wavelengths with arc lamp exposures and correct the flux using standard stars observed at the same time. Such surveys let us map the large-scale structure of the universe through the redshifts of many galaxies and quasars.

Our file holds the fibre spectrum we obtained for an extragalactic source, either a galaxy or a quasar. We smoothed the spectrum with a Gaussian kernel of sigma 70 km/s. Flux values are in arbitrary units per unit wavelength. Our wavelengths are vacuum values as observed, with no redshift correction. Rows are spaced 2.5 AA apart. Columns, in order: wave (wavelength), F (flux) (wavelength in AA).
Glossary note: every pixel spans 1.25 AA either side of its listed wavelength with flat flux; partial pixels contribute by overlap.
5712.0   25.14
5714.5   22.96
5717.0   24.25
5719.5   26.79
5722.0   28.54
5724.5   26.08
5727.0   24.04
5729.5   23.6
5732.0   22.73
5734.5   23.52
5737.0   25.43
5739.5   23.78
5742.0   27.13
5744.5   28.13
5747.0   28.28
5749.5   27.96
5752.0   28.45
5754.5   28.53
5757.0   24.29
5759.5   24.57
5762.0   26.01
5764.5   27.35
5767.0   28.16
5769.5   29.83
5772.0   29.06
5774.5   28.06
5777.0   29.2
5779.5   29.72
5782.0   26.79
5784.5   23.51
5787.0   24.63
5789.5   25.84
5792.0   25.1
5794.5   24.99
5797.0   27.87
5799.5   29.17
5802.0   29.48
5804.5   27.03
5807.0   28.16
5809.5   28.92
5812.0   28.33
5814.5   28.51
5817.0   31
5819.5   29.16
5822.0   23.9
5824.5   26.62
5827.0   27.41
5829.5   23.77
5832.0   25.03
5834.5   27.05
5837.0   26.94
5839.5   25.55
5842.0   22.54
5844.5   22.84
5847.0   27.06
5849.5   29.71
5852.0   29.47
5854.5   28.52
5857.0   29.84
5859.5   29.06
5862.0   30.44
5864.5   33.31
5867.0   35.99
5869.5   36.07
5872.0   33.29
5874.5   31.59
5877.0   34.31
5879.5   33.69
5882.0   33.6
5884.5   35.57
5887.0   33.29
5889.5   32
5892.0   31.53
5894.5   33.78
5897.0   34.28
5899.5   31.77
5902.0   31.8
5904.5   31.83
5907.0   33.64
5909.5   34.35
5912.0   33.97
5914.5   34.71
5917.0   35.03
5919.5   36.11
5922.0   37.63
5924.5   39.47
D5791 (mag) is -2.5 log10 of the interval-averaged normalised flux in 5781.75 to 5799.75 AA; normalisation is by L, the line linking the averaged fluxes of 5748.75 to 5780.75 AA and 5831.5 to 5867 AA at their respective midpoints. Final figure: 0.08 mag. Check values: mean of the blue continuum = 27.8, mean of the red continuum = 28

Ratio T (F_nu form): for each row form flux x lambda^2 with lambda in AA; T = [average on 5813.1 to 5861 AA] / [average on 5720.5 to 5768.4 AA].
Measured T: 1.07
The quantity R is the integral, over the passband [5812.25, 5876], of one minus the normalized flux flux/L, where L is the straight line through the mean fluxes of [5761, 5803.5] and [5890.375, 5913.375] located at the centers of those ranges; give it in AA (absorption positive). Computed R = 3.6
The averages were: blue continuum 27.3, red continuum 33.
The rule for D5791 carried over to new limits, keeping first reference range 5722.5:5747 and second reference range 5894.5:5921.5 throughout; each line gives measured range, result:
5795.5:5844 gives 0.089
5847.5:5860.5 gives 0.071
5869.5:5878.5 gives -0.044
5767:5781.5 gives -0.069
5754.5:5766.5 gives 0.020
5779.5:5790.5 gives 0.082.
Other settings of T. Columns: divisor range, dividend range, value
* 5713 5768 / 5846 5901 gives 1.30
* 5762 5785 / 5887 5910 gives 1.22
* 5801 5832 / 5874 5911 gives 1.24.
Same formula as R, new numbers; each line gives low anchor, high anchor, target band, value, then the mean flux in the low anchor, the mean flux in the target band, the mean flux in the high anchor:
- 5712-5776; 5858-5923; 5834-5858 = 3.4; 26.3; 26.9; 33.5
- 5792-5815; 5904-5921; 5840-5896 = 1.1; 27.9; 31.2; 34.4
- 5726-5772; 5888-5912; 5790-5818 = 0.7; 26.3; 28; 32.8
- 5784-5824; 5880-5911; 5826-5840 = 1.5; 27.3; 26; 33.1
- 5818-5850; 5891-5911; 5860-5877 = -2.2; 25.9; 33.3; 32.9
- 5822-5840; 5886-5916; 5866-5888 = -2.5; 25.9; 34.1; 33.1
